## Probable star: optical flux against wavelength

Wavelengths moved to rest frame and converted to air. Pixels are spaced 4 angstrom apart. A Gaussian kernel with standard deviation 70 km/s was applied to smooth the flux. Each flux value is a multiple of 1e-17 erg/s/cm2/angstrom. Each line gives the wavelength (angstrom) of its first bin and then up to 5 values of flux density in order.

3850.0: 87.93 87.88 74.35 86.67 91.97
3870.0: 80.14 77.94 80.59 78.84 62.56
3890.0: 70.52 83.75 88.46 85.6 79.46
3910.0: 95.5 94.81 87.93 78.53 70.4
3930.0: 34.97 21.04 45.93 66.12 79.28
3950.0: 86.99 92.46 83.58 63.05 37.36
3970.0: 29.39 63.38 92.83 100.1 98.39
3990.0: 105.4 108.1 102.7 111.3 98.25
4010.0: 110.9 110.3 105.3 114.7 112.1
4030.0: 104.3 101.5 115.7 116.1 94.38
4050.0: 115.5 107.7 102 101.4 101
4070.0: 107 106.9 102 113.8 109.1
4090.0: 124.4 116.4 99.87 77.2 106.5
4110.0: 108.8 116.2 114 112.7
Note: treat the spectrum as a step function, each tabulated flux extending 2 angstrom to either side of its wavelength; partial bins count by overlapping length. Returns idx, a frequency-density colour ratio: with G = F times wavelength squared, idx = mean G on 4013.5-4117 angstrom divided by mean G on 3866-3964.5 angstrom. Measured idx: 1.55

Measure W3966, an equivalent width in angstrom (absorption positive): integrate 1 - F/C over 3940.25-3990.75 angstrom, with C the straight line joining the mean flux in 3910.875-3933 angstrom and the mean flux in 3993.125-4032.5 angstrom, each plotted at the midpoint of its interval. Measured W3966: 7.4 angstrom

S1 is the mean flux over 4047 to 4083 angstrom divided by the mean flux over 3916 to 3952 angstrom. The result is 1.67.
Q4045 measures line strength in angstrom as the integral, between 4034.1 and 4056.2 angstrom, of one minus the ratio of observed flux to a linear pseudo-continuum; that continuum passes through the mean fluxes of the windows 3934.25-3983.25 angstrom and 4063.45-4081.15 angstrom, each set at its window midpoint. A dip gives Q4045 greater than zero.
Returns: -3.1 angstrom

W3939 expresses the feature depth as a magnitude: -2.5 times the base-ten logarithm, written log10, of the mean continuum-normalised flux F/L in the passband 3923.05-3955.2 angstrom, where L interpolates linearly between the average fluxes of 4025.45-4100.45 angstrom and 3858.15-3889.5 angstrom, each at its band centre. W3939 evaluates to 0.40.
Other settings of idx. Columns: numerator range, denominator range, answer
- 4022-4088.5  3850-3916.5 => 1.42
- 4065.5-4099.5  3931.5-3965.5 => 1.78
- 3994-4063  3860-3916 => 1.40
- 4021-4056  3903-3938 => 1.67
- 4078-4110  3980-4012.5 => 1.07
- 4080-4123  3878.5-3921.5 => 1.46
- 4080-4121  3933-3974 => 1.90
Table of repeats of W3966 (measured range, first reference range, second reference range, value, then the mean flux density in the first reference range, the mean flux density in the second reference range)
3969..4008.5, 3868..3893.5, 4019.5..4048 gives 2.51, 75.6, 108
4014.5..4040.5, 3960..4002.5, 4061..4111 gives -4.71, 81.9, 106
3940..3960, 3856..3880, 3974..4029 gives 2.89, 81.9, 104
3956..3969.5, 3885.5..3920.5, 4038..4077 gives 5.06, 84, 106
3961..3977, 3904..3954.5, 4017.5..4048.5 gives 6.62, 71.2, 108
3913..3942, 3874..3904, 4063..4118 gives 7.81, 78.6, 107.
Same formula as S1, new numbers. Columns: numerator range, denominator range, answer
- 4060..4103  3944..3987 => 1.42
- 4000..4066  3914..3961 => 1.56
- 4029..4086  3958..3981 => 1.74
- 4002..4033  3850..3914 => 1.31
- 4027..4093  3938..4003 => 1.33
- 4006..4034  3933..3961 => 1.56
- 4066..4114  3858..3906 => 1.33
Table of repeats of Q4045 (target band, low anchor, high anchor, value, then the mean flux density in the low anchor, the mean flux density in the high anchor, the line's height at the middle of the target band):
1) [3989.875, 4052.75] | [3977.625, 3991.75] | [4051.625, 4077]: -3.7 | 99.8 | 104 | 102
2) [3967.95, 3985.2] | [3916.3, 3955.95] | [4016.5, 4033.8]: 2.6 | 66.2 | 108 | 85.4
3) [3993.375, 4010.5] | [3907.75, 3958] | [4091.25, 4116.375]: -4.1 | 71.7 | 105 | 85.1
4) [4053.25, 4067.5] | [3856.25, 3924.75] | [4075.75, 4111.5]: 0.0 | 82.1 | 106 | 102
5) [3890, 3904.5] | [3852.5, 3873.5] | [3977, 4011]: 0.8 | 83.7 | 103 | 88.8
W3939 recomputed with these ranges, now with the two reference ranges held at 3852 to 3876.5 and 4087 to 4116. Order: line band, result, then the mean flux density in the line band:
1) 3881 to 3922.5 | 0.06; 82.6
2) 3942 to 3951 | 0.16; 78.9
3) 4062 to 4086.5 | -0.02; 106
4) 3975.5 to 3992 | -0.03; 98.1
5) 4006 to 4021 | -0.10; 108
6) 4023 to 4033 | -0.09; 108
